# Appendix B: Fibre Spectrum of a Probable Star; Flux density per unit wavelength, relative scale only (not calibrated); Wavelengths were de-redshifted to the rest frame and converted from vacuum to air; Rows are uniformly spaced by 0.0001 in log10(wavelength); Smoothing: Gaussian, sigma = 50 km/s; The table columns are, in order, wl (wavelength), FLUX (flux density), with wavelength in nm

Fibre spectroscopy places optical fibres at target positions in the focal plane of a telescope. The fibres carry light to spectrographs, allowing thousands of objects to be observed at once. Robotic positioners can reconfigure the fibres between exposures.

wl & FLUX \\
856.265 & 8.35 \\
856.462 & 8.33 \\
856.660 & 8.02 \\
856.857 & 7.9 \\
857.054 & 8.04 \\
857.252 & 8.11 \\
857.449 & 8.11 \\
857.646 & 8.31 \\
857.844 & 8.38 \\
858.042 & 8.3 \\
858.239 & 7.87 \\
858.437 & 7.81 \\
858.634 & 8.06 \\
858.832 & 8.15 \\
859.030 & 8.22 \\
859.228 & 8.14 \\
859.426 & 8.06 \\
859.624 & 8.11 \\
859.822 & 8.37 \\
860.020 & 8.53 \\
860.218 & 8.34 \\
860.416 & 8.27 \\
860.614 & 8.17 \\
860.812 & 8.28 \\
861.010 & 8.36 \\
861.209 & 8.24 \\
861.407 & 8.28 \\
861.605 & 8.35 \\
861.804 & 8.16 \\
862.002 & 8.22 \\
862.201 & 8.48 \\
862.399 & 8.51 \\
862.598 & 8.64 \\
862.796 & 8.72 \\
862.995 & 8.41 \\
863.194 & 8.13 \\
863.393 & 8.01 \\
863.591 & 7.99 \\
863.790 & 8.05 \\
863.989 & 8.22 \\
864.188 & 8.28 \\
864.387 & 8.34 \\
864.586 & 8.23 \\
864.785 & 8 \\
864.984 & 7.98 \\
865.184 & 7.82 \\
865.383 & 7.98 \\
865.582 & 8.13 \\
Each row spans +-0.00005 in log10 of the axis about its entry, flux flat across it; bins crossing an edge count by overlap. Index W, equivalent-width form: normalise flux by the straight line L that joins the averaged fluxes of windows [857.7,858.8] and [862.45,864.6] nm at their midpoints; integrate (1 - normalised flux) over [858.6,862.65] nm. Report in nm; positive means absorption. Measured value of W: -0.051 nm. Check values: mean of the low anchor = 8.09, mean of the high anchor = 8.28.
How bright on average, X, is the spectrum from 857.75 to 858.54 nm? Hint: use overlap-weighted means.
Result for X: 8.09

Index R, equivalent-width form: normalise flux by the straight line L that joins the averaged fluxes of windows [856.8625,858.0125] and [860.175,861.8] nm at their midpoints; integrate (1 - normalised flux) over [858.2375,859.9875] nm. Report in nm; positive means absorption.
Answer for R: 0.02 nm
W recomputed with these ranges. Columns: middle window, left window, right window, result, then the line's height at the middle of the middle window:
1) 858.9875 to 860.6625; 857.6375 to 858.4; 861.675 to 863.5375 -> -0.002 nm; 8.24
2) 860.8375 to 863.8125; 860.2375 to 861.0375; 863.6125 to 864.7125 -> -0.025 nm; 8.24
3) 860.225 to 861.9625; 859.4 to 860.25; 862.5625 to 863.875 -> 0.004 nm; 8.28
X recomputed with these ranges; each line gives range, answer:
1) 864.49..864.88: 8.12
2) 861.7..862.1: 8.19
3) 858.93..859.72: 8.13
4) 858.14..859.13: 8.02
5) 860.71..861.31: 8.29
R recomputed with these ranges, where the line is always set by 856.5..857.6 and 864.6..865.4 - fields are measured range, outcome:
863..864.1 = -0.02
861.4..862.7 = -0.06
